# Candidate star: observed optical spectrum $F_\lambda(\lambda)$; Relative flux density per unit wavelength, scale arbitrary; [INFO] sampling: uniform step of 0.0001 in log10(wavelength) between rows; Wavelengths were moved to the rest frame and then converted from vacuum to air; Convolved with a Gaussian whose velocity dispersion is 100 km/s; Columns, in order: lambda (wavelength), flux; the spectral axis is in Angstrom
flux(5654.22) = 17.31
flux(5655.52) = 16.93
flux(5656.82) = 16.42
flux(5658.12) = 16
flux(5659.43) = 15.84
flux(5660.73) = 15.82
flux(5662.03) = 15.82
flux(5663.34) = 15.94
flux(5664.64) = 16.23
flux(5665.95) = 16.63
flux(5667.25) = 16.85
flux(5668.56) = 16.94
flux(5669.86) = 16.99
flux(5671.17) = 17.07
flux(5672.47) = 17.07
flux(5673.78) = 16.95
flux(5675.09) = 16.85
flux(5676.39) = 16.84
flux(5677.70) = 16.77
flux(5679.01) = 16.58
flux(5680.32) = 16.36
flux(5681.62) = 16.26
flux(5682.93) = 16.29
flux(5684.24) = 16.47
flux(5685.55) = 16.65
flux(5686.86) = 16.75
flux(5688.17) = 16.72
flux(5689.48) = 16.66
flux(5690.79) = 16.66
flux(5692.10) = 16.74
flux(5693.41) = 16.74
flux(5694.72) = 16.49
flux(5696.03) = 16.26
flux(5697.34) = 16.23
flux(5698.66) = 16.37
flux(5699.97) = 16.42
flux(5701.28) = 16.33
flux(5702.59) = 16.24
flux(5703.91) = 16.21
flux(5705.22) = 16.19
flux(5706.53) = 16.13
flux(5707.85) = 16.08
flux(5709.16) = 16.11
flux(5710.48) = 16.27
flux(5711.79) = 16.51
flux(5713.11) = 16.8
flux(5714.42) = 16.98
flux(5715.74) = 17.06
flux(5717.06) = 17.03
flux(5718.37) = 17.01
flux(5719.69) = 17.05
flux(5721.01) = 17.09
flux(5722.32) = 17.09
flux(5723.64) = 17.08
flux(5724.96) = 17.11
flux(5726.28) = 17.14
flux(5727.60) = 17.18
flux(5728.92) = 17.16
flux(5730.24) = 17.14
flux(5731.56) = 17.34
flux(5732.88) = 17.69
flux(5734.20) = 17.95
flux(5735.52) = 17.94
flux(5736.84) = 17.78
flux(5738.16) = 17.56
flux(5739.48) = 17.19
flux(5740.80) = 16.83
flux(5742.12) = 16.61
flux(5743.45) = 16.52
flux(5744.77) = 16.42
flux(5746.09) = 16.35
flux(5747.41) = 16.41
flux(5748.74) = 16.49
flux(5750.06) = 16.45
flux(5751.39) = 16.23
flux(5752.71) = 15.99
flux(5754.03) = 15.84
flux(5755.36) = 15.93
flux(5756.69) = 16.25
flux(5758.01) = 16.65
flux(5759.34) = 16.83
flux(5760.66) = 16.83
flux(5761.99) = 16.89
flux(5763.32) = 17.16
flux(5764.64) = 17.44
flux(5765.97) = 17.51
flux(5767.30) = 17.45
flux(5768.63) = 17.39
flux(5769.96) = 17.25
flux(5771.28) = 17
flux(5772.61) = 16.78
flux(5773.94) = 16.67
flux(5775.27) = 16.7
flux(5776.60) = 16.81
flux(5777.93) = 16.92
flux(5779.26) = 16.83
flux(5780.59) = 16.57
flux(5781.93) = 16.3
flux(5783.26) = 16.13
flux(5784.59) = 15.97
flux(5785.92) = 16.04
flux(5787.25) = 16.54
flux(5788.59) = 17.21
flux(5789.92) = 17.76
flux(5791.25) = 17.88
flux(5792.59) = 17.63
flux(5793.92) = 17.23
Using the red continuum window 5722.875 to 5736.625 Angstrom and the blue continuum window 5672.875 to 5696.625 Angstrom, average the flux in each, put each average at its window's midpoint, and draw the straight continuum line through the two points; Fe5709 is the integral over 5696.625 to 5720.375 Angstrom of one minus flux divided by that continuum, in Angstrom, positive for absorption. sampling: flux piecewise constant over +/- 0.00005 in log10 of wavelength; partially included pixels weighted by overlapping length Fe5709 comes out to 0.72 Angstrom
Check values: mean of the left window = 16.6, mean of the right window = 17.4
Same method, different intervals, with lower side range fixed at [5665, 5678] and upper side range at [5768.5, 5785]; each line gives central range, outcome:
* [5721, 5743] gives -0.7 Angstrom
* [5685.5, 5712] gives 0.7 Angstrom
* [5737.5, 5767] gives 0.1 Angstrom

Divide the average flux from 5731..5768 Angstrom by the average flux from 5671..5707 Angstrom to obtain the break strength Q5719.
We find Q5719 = 1.02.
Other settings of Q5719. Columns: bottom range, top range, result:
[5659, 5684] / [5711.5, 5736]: 1.04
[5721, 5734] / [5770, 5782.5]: 0.97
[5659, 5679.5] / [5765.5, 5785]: 1.01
